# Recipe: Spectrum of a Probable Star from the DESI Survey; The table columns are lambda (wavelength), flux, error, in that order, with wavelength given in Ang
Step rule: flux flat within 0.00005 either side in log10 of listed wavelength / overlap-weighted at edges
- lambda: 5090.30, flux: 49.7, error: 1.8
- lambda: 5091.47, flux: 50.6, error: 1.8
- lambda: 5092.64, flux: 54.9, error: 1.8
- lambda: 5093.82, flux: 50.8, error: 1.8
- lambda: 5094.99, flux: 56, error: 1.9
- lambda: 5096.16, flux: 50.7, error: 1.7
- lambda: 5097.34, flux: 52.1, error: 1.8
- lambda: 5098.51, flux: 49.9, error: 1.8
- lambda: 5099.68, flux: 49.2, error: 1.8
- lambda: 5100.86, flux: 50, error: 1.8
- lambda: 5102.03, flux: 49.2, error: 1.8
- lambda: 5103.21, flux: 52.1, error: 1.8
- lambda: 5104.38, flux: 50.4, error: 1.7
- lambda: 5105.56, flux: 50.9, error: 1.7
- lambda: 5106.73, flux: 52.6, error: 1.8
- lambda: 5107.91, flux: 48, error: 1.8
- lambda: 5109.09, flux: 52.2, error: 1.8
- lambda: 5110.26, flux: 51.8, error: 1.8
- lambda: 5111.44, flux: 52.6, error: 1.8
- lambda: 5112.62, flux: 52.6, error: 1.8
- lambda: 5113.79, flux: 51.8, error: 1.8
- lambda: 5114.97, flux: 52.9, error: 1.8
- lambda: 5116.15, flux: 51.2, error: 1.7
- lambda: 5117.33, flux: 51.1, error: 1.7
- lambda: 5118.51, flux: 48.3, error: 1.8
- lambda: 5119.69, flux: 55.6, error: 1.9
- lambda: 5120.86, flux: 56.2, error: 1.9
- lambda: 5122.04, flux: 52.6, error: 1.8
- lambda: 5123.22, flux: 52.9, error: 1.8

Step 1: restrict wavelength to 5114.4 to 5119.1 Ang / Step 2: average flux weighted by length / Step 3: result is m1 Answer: 50.8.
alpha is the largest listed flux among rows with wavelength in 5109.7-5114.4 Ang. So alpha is 52.6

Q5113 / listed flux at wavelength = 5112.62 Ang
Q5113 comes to 52.6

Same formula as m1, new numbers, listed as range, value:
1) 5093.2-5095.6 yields 53.4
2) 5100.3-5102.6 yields 49.7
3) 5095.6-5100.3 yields 50.4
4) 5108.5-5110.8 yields 52.1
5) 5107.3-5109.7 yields 50.1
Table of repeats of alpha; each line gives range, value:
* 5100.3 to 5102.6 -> 50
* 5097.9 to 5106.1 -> 52.1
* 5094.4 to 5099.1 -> 56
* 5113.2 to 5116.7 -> 52.9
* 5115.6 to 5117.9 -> 51.2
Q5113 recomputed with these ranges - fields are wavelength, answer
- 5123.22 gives 52.9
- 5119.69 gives 55.6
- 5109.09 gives 52.2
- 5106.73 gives 52.6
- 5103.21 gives 52.1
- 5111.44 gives 52.6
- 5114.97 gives 52.9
